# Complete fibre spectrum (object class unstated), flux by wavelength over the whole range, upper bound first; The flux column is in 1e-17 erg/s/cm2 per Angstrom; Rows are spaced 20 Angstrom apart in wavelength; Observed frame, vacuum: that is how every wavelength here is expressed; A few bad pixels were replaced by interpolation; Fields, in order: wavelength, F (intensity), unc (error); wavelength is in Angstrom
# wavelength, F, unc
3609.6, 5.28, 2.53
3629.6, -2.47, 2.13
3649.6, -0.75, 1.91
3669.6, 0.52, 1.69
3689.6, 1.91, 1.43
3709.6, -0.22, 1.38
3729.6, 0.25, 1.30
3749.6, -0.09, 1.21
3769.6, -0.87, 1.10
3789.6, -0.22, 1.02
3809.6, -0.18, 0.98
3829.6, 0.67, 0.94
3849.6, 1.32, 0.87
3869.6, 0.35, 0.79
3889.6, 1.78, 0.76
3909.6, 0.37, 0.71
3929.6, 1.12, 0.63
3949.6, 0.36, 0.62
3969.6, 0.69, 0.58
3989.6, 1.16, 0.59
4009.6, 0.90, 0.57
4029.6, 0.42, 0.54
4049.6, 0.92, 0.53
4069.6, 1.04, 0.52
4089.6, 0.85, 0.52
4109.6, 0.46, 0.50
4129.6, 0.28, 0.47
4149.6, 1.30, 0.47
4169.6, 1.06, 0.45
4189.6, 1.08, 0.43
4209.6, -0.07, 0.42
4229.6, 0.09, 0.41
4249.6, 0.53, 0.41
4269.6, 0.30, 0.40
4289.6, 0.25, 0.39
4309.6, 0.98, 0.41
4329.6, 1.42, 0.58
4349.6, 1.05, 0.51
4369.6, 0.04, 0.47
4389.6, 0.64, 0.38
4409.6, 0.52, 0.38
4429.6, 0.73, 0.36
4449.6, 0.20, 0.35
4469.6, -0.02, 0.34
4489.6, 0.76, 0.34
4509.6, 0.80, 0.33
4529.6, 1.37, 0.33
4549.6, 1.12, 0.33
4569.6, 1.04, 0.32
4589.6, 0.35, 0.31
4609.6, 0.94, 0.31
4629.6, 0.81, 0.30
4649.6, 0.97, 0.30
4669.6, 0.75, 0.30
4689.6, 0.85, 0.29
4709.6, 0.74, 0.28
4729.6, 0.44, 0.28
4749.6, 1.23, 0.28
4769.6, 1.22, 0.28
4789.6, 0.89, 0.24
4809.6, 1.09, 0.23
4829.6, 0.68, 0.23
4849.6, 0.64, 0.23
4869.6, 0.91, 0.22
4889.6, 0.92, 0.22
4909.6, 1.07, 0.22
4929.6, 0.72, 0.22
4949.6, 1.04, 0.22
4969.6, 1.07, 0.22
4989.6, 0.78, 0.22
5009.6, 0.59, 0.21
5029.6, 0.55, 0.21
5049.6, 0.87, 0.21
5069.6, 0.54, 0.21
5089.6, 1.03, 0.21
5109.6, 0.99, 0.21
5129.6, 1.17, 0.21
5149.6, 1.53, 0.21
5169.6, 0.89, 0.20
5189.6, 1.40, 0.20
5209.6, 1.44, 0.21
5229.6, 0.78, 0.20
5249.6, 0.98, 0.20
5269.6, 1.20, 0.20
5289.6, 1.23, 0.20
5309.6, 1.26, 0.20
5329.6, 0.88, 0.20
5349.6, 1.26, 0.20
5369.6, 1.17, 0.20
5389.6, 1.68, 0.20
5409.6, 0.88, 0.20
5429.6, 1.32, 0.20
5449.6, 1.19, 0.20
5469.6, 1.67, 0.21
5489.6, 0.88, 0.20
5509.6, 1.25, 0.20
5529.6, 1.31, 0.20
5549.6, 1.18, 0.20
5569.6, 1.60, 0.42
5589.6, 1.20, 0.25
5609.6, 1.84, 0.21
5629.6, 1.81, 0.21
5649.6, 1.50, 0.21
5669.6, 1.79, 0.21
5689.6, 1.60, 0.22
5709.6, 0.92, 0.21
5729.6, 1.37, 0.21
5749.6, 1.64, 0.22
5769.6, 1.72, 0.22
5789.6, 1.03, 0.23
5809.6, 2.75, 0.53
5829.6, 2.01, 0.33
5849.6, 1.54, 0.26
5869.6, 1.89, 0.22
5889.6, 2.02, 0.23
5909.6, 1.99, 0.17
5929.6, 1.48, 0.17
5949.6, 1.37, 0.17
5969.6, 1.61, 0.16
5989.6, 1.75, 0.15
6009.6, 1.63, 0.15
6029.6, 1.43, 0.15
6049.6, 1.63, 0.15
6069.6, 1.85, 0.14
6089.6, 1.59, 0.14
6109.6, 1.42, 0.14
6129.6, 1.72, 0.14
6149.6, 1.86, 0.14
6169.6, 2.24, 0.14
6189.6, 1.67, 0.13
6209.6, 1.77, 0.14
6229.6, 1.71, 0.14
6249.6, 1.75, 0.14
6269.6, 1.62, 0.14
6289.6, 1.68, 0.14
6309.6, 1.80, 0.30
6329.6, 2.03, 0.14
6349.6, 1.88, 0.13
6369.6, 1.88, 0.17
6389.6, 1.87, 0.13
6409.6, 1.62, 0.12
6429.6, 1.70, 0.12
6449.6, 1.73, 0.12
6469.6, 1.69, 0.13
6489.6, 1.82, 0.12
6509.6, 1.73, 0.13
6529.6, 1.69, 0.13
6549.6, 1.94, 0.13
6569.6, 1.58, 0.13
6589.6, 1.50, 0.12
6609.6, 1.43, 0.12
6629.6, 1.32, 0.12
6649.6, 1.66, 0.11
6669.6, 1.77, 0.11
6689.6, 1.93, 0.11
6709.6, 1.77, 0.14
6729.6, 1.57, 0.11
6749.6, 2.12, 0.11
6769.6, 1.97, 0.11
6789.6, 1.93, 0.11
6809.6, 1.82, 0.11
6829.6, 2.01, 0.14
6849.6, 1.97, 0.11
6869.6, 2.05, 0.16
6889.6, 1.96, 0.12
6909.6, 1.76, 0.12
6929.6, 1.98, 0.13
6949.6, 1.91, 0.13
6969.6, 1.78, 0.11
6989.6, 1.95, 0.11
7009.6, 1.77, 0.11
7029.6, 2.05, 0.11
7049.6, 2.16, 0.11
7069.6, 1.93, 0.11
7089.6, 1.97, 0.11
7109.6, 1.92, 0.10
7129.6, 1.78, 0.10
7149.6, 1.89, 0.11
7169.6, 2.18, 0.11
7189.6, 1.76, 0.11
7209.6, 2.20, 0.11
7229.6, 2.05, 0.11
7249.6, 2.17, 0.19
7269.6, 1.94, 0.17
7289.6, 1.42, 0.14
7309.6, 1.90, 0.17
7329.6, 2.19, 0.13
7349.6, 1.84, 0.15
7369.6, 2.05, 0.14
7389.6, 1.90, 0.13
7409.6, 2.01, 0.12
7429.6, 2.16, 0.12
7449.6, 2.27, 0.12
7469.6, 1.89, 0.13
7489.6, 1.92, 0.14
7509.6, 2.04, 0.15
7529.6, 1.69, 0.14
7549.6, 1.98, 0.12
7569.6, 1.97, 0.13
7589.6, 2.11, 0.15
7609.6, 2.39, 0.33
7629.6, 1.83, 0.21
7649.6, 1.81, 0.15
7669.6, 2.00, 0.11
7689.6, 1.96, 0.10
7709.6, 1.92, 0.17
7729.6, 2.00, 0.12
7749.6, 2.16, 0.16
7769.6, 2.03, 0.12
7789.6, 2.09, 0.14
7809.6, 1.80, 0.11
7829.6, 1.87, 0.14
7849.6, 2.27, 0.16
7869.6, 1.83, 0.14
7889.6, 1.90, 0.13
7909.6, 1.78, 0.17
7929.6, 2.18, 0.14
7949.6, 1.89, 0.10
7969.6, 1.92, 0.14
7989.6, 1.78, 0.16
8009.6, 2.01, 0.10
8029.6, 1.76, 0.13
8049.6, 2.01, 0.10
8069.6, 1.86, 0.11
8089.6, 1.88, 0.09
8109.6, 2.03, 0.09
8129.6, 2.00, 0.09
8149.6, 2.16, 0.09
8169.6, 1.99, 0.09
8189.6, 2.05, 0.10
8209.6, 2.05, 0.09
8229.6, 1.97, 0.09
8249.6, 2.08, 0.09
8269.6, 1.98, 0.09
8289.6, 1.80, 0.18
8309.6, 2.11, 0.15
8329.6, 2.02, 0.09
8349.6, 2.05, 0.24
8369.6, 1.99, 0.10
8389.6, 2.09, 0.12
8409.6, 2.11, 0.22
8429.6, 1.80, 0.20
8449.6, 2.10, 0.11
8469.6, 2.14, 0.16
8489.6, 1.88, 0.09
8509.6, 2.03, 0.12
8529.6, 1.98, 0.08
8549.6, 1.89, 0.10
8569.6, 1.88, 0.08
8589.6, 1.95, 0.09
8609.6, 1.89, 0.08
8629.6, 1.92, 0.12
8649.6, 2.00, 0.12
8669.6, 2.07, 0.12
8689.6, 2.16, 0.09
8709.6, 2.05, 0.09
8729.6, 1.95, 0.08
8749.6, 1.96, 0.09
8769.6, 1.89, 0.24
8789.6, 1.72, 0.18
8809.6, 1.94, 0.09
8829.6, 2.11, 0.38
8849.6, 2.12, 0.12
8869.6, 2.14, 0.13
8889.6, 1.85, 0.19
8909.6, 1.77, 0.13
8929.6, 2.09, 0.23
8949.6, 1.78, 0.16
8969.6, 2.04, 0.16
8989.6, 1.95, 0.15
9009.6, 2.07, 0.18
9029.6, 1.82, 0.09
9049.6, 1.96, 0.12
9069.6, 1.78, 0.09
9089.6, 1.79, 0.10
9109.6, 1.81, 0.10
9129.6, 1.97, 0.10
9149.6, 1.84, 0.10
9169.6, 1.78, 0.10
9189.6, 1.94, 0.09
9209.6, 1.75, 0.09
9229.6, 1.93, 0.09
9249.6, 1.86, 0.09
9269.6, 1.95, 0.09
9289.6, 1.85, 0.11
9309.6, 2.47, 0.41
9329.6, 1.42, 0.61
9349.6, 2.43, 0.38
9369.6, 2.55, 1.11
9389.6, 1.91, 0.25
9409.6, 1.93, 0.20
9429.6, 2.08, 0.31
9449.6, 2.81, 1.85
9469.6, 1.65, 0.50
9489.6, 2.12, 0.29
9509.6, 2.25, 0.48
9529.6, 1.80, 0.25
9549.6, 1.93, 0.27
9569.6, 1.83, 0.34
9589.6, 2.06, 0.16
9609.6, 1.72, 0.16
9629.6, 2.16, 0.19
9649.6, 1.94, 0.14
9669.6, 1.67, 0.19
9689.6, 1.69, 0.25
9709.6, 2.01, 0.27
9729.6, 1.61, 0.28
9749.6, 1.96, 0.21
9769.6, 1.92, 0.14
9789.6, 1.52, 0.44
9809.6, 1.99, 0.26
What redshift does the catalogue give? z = 0.28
